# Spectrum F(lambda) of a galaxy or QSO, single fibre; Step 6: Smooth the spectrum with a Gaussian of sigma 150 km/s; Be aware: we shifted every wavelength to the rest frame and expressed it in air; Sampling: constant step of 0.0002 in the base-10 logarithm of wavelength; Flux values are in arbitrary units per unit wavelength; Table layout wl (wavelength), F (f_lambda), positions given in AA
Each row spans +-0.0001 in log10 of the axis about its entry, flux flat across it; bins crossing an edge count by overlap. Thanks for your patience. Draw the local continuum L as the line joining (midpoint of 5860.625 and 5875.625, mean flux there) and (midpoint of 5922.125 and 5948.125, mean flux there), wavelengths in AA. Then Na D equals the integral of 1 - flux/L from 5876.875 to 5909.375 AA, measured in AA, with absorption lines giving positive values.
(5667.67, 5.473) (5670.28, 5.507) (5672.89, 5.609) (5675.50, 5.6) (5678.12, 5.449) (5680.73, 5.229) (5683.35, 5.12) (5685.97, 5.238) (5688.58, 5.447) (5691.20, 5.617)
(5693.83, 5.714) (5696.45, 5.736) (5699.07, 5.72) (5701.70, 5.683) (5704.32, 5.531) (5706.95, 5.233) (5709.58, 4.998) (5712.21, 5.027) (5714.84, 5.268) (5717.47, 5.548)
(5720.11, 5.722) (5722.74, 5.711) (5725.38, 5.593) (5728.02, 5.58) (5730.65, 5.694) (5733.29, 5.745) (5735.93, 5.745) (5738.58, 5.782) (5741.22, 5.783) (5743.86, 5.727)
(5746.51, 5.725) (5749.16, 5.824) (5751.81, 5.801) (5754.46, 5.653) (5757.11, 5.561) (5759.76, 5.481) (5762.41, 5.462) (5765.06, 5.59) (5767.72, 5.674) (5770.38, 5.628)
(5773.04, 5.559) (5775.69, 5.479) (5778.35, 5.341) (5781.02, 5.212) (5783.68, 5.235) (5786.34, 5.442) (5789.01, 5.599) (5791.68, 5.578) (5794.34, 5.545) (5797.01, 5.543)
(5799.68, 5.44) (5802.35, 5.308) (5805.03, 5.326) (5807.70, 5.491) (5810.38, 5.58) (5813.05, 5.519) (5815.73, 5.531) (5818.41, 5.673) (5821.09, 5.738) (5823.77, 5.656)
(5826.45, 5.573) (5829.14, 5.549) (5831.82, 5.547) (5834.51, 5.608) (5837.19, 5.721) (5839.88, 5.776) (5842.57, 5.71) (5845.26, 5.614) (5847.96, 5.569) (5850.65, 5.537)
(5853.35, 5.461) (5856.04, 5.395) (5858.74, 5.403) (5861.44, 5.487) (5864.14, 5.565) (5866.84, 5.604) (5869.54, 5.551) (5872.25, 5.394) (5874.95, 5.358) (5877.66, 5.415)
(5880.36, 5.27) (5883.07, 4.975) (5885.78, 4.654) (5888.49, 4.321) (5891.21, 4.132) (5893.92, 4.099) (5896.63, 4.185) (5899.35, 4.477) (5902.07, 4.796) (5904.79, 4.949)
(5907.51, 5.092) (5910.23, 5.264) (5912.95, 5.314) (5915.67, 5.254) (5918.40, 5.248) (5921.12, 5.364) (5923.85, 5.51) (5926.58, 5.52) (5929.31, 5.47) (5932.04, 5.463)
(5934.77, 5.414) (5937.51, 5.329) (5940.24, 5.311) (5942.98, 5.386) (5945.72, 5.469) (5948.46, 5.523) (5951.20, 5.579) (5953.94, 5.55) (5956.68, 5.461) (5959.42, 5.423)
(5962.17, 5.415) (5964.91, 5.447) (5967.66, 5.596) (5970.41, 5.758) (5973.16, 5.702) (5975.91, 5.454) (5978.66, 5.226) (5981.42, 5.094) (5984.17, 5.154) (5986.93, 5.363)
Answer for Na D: 4.64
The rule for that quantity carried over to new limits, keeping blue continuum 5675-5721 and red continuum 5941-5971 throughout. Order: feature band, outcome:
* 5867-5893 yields 2.2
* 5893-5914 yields 2.7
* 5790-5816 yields -0.1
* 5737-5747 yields -0.6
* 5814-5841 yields -0.8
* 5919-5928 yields 0.1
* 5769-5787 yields 0.1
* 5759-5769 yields -0.2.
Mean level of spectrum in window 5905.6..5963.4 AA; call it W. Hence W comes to 5.39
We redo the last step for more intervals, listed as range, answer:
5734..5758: 5.73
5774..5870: 5.53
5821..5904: 5.25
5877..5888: 5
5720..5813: 5.57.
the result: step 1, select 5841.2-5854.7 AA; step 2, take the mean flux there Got 5.58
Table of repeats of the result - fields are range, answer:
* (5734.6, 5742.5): 5.77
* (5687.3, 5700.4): 5.64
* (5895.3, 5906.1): 4.6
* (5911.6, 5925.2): 5.34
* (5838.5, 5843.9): 5.74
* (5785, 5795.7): 5.54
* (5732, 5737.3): 5.74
